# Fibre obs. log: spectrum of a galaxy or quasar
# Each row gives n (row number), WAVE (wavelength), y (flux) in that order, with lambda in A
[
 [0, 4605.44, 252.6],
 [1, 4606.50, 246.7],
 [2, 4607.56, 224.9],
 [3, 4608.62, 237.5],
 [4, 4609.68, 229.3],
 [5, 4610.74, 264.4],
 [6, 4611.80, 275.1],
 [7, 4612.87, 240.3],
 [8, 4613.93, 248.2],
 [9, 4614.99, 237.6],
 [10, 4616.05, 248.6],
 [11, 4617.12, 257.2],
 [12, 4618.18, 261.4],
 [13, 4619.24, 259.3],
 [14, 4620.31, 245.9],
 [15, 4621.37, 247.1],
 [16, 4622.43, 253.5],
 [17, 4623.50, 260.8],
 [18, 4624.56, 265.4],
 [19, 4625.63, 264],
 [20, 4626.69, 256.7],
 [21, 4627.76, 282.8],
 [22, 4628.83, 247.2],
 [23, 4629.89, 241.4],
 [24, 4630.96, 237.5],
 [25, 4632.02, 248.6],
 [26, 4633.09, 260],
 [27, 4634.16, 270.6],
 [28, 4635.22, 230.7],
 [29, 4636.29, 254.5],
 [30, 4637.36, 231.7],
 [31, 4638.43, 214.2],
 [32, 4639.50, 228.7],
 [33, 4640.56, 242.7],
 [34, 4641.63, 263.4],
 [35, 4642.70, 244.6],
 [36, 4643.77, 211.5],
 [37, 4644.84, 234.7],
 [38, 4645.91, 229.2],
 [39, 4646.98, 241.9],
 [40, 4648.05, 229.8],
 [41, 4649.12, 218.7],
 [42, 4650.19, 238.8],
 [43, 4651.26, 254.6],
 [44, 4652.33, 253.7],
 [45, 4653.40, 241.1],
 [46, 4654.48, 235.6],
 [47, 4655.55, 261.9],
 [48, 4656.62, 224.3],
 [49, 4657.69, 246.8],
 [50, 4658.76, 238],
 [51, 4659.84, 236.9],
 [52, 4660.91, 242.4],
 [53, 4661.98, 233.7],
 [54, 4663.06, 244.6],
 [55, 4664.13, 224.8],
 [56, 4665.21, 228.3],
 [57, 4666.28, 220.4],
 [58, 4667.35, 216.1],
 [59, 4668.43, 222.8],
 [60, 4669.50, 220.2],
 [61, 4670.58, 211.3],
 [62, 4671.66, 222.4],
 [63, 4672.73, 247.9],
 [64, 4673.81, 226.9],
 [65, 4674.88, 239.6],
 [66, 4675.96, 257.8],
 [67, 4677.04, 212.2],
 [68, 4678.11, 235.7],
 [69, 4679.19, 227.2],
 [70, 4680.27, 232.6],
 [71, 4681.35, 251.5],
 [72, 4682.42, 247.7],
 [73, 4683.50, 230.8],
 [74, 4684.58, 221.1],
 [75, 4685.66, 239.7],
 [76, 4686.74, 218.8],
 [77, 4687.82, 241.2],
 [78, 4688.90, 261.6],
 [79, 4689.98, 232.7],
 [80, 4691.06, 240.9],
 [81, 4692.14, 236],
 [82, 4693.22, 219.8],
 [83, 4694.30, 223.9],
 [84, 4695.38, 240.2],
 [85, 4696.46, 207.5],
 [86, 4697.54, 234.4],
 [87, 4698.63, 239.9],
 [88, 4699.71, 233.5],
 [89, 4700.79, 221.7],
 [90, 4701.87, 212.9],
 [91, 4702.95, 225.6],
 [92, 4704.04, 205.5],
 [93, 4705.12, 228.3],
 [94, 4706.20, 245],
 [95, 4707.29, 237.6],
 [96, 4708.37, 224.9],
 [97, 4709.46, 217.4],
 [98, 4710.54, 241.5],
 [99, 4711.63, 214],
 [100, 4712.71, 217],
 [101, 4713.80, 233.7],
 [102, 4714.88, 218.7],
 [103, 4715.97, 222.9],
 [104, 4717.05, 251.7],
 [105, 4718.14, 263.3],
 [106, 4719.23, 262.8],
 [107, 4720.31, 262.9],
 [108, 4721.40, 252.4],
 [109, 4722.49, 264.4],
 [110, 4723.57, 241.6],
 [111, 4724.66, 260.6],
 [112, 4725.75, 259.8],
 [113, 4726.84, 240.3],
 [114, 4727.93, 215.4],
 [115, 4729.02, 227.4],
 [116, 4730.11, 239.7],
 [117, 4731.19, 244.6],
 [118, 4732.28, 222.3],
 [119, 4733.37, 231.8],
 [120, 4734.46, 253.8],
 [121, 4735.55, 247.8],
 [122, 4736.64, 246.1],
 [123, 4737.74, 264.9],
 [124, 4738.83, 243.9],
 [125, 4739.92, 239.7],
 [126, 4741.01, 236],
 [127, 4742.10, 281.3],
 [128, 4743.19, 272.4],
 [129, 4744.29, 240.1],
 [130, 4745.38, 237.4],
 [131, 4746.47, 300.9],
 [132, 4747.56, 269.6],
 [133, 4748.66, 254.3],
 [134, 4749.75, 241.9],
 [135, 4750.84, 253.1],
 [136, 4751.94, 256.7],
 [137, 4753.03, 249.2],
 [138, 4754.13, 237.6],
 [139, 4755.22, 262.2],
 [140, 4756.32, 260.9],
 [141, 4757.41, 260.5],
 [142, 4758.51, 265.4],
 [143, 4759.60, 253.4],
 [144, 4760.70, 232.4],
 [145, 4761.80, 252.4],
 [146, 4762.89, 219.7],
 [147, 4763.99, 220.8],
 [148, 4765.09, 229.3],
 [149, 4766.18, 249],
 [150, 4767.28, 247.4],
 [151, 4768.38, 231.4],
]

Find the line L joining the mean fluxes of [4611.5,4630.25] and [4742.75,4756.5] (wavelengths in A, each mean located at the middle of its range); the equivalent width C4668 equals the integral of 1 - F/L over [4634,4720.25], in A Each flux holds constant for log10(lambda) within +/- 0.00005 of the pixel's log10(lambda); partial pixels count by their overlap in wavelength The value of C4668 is 7.3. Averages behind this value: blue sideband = 255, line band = 234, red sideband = 256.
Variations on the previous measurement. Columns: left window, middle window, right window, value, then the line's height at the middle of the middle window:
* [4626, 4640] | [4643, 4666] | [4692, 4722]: 0.55 A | 242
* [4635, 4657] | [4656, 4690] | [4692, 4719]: 0.07 A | 234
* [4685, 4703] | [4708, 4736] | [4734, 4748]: 0.73 A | 246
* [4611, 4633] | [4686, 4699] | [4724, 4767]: 0.91 A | 251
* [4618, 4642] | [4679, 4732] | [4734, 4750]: 3.87 A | 254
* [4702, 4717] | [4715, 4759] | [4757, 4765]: -2.99 A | 235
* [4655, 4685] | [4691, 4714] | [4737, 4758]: 1.49 A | 243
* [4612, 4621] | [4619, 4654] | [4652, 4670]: -0.29 A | 243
